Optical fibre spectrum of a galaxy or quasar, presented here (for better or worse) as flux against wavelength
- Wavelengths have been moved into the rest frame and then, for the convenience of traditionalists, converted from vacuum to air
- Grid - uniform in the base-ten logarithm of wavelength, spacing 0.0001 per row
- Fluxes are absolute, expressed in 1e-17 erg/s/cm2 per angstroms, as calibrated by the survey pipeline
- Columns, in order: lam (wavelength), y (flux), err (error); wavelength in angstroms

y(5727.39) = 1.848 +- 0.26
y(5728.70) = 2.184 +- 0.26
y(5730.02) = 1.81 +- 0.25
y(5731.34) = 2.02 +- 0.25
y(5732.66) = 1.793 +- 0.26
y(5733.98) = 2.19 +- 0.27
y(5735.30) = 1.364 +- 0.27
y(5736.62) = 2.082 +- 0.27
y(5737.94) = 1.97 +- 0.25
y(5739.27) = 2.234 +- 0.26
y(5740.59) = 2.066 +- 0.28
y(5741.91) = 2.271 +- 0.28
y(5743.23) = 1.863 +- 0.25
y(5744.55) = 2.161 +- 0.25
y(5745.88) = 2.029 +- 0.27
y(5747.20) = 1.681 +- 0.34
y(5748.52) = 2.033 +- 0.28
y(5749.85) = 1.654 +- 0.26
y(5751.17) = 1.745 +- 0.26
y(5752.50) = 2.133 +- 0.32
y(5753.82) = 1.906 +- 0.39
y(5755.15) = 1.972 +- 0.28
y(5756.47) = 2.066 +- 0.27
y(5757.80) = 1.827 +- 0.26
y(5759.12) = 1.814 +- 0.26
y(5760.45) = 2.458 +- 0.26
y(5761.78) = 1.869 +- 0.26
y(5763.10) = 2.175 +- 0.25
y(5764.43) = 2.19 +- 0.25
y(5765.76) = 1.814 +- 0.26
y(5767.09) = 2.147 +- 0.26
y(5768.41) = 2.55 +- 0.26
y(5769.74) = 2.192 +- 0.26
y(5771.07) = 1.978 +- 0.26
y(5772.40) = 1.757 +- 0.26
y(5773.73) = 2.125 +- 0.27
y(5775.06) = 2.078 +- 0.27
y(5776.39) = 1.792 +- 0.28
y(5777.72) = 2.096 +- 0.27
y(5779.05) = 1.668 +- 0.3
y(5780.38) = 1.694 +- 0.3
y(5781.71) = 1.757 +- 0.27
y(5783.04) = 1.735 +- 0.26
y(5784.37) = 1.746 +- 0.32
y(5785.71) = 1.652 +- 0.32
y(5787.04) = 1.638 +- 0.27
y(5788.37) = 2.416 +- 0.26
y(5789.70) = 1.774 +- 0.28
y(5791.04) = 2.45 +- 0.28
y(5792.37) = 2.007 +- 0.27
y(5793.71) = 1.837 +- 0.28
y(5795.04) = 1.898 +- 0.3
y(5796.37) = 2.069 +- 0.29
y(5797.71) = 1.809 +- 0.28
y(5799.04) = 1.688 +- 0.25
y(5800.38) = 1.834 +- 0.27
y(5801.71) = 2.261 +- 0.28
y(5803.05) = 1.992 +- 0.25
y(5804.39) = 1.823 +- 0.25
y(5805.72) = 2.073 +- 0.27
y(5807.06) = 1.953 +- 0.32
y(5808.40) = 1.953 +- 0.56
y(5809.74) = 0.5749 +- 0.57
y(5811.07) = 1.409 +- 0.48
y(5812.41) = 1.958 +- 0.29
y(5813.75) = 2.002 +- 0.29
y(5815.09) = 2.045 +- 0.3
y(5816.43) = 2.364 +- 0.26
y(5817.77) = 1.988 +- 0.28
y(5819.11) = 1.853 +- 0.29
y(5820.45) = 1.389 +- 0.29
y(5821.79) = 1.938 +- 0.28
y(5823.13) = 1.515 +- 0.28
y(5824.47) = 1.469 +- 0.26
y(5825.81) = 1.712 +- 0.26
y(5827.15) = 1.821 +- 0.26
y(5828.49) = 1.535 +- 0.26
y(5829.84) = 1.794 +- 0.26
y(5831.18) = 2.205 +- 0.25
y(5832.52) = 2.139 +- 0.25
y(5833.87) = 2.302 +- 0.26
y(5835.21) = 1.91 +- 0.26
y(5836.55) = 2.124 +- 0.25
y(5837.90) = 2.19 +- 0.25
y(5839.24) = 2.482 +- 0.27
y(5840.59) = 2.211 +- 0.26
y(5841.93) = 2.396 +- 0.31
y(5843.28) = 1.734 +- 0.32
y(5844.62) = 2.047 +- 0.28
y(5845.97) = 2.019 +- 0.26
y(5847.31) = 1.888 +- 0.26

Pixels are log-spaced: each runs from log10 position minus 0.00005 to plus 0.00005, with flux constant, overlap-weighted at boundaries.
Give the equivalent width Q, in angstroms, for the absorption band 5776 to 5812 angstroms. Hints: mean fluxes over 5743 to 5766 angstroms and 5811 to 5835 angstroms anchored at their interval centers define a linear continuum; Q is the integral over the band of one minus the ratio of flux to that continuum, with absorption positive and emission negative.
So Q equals 1.4 angstroms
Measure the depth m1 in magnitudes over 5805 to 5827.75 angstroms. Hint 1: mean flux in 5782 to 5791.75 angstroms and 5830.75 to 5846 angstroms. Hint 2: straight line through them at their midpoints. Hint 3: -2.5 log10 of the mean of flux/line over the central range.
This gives 0.16 mag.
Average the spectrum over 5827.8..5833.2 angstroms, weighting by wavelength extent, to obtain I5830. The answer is 1.92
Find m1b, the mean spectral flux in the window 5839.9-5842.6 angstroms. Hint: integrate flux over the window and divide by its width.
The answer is 2.3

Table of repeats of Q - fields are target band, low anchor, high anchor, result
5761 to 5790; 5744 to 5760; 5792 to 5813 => -1.2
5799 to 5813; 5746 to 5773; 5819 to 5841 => 1.2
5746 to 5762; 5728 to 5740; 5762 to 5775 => 0.8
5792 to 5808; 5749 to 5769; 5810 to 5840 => 0.1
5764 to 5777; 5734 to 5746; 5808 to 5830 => -1.1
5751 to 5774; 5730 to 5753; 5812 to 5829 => -1.6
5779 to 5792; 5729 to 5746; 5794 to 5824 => 0.1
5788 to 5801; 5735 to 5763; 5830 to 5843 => 0.7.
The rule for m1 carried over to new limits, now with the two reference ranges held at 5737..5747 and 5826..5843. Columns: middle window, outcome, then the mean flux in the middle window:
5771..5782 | 0.102 mag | 1.88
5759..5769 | -0.038 mag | 2.14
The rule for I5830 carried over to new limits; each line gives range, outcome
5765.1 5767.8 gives 2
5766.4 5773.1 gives 2.12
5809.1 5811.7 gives 0.993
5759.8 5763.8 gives 2.17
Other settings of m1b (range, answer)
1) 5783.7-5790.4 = 1.85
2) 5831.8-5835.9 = 2.12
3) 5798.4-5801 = 1.76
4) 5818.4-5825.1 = 1.64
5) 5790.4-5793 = 2.23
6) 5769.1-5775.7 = 2.02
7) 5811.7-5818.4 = 2.07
